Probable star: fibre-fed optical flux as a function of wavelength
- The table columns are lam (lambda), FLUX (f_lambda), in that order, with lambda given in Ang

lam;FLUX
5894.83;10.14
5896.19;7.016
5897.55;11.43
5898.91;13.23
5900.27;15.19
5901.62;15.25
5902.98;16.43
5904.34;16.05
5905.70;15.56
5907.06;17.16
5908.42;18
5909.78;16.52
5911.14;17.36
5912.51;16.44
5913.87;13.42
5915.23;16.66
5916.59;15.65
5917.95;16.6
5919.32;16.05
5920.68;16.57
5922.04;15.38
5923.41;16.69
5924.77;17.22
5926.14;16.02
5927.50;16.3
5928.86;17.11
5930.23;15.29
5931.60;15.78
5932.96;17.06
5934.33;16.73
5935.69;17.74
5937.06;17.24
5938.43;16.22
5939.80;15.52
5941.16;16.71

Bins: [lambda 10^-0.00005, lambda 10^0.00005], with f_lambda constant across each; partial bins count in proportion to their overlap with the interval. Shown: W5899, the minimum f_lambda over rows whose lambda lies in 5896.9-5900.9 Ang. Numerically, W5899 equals 11.43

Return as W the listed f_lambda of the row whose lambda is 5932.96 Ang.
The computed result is 17.06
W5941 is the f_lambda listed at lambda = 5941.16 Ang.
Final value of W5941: 16.71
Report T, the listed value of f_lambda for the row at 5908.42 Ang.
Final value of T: 18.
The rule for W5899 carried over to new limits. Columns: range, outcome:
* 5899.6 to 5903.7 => 15.19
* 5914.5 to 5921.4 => 15.65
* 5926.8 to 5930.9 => 15.29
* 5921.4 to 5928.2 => 15.38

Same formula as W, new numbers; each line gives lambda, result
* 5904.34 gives 16.05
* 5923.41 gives 16.69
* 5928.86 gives 17.11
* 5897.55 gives 11.43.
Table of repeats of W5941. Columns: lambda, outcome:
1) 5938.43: 16.22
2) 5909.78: 16.52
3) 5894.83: 10.14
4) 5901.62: 15.25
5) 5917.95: 16.6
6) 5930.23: 15.29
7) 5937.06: 17.24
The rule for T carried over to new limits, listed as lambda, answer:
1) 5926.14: 16.02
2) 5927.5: 16.3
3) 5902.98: 16.43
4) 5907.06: 17.16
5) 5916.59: 15.65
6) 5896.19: 7.016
